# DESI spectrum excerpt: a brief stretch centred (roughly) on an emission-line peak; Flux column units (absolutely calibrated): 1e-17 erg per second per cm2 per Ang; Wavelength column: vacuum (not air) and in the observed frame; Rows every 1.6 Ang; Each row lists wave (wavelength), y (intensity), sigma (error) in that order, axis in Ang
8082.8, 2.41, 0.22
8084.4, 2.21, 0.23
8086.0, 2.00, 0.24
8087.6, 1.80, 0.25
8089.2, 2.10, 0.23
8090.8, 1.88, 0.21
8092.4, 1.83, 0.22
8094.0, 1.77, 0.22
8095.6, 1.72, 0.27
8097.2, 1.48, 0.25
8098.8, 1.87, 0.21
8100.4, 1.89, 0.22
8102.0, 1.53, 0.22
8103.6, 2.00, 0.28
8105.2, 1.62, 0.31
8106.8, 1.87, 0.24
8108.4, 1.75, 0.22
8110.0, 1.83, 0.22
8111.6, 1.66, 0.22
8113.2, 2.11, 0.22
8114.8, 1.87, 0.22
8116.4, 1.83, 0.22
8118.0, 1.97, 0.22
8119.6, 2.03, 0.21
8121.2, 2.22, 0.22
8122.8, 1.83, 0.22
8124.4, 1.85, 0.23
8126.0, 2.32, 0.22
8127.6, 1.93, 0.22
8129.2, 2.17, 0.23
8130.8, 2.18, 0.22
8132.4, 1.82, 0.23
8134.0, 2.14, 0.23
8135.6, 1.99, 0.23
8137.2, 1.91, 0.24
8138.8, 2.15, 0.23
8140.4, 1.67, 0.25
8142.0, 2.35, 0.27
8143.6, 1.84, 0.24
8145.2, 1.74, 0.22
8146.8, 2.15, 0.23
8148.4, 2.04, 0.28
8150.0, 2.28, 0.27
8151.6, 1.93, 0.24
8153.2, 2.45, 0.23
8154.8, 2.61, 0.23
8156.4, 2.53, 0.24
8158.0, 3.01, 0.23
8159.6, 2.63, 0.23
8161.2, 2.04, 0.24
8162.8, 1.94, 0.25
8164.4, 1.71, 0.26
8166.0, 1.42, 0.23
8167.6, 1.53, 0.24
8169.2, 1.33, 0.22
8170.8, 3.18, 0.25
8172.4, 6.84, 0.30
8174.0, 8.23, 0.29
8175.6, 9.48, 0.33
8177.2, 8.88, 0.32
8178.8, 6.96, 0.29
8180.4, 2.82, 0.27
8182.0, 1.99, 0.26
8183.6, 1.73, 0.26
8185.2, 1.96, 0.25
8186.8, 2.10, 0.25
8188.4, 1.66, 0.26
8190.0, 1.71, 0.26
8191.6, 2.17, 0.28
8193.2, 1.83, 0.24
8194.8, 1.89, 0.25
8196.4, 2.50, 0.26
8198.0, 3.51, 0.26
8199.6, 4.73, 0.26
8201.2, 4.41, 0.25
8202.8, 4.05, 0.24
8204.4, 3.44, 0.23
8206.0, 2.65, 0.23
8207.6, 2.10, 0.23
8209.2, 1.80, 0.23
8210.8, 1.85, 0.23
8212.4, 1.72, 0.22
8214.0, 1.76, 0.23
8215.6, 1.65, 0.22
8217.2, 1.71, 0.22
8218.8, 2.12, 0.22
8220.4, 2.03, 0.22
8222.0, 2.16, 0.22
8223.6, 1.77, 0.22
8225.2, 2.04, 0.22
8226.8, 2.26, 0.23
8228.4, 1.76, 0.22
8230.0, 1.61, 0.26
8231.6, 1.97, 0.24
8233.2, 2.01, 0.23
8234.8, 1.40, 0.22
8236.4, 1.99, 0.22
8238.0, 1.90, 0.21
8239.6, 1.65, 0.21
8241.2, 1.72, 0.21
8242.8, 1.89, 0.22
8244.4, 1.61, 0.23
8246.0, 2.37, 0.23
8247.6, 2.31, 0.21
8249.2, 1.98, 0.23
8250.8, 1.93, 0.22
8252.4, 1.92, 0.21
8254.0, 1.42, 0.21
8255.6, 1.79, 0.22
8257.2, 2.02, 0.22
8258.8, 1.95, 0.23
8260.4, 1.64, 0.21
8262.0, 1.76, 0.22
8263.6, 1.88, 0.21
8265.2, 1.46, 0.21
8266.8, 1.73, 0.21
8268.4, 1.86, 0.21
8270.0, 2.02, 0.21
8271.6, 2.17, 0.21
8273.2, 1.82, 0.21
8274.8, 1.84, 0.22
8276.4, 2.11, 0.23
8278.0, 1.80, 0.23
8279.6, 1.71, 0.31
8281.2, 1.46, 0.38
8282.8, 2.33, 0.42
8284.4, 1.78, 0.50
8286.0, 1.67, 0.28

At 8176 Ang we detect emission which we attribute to H-alpha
